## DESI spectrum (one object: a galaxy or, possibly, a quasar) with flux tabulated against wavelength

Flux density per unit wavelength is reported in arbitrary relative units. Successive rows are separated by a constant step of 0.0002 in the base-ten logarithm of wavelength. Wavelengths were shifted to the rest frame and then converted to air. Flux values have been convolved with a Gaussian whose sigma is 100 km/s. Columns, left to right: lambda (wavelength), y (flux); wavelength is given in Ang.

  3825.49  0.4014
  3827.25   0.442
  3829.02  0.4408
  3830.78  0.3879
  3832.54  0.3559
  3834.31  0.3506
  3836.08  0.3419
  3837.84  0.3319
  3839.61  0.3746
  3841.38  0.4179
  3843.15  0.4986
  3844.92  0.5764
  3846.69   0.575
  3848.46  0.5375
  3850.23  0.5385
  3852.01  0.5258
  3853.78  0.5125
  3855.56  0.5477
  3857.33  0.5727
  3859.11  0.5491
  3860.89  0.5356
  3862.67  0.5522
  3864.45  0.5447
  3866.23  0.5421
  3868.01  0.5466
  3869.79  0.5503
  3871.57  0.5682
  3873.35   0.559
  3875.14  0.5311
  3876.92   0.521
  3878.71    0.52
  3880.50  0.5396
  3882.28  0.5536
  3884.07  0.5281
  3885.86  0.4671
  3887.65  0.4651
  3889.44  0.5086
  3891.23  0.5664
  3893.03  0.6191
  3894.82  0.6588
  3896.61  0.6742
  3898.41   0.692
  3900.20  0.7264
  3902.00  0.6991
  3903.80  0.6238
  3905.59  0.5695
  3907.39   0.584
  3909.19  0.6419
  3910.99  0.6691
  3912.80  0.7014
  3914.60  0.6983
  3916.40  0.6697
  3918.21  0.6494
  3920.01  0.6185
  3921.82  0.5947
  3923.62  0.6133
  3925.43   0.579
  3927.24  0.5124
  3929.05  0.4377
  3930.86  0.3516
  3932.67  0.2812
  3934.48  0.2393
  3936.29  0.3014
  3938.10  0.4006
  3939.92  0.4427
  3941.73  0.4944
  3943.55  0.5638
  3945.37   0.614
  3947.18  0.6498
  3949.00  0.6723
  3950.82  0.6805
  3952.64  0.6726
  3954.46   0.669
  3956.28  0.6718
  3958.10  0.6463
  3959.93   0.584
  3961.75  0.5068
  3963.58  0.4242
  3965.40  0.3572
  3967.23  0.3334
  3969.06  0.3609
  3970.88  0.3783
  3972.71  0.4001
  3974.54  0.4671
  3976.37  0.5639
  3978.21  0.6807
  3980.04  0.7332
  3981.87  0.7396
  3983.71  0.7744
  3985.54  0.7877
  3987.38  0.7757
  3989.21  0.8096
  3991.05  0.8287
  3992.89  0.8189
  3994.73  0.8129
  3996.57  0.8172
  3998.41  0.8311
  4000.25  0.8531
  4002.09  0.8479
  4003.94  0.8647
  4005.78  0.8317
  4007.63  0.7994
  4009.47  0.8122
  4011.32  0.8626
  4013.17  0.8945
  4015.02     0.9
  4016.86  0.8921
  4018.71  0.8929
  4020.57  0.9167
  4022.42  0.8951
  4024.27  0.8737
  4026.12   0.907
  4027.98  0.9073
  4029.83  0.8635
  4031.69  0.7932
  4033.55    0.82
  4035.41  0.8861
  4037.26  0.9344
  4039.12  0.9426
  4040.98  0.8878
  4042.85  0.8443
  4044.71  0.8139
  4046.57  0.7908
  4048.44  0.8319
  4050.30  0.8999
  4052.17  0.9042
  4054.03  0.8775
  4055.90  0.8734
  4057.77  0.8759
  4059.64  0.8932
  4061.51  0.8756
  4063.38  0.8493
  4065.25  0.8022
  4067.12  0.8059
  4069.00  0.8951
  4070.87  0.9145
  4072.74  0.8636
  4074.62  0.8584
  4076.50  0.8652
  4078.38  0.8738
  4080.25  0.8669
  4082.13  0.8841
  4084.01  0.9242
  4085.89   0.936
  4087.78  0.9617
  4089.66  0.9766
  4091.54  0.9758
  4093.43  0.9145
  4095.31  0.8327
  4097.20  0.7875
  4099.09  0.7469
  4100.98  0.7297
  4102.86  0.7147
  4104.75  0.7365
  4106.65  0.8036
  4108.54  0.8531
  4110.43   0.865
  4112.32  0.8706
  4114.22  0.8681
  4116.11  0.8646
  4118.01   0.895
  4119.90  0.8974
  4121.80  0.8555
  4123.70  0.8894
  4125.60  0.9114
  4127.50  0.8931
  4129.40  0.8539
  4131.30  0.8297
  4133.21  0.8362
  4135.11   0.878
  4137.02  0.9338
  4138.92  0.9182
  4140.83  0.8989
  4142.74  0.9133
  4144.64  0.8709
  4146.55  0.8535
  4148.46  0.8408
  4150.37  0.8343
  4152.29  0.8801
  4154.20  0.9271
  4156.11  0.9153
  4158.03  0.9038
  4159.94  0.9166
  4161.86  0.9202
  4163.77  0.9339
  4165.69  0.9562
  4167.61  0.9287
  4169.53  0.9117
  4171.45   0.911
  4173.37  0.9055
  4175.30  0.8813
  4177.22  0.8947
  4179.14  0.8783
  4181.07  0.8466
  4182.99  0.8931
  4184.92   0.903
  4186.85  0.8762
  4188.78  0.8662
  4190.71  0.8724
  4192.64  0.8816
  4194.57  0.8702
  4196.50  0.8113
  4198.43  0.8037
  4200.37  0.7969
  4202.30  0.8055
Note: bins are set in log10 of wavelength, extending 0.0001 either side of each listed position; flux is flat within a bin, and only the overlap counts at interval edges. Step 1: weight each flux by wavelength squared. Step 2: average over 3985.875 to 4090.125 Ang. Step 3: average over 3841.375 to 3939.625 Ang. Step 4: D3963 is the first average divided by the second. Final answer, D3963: 1.70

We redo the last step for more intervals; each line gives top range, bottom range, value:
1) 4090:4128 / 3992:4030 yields 1.03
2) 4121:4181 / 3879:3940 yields 1.81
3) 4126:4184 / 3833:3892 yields 2.03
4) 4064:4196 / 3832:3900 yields 1.90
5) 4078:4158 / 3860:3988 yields 1.70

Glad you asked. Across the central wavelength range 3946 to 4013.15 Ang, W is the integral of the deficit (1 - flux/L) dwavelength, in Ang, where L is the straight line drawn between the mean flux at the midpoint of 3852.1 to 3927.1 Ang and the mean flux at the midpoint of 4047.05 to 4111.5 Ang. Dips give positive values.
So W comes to 3.79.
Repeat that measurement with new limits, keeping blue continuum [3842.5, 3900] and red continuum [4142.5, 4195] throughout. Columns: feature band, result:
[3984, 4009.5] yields -4.5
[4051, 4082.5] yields -3.8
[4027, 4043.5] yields -3.0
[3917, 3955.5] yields 6.2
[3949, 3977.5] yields 5.9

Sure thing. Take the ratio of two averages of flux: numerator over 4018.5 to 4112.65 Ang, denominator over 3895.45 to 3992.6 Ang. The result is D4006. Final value 1.5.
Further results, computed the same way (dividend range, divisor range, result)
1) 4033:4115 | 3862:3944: 1.56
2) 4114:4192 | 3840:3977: 1.63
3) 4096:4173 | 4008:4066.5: 1.00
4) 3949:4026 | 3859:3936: 1.27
